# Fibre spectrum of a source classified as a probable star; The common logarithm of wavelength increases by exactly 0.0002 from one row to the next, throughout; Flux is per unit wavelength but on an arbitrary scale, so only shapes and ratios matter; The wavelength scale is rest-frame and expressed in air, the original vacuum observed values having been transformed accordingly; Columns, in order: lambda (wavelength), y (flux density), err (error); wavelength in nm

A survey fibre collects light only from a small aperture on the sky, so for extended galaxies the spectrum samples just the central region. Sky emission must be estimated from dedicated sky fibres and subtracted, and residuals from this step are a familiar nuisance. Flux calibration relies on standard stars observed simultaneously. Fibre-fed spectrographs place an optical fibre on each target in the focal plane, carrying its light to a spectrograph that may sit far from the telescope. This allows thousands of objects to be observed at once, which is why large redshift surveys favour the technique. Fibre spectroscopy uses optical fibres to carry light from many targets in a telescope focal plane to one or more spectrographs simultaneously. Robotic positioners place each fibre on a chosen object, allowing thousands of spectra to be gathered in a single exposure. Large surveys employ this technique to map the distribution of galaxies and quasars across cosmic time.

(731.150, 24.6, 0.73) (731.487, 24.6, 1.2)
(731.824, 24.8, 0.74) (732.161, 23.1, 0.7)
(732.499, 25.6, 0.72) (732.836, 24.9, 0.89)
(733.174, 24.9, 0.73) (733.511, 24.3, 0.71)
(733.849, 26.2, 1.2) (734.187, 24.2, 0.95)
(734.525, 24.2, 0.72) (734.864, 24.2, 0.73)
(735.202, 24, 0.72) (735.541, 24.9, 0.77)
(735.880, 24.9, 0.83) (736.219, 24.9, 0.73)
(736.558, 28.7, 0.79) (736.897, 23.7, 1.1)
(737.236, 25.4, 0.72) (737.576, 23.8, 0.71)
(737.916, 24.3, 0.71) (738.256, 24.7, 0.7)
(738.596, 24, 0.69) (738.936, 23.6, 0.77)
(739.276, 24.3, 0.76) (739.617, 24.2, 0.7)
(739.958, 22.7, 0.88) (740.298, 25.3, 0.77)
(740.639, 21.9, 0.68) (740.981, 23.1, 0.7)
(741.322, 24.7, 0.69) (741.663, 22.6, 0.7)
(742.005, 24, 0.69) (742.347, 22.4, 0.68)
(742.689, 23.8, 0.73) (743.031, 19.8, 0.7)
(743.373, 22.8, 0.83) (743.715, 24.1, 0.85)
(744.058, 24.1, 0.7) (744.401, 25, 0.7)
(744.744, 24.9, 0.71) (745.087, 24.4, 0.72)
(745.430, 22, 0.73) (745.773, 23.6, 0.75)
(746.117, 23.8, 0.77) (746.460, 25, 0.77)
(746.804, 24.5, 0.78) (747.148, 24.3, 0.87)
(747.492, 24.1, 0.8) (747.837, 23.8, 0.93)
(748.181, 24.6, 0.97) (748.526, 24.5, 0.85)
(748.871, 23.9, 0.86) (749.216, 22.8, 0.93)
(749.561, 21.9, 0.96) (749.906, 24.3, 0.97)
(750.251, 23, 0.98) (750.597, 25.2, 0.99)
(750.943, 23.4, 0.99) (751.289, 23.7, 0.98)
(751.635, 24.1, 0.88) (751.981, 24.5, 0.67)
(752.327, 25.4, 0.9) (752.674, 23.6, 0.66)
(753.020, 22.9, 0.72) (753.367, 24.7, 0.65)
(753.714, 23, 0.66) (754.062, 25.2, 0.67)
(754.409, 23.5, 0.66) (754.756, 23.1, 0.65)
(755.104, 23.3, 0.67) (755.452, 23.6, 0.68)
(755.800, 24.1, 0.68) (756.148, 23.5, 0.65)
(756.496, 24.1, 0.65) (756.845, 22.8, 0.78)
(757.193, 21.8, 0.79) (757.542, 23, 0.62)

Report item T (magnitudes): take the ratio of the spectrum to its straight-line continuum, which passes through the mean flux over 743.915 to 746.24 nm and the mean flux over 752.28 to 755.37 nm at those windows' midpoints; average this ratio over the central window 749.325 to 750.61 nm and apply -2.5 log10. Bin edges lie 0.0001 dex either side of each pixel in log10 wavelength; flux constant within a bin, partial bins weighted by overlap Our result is 0.023 mag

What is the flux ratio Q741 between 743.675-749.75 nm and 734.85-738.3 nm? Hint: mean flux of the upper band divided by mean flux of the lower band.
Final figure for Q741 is 0.96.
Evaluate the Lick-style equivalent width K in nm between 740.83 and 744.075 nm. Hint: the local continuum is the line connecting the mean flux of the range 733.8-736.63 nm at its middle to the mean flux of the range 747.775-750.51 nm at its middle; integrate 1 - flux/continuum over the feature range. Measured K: 0.16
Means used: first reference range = 25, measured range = 23.1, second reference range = 23.6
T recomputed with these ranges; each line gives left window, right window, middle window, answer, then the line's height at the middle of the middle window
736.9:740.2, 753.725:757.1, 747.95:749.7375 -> 0.01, 23.8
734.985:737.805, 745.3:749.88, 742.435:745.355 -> 0.03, 24.2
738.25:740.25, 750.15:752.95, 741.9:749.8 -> 0.02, 24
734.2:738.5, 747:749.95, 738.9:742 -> 0.04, 24.4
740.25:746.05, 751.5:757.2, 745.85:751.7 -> -0.02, 23.6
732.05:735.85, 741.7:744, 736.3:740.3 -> -0.03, 23.8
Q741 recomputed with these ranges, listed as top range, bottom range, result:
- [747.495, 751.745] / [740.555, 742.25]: 1.02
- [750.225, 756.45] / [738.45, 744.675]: 1.02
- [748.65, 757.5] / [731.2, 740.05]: 0.96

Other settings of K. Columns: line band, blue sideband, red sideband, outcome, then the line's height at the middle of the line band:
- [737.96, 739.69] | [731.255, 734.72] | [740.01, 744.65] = -0.02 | 23.9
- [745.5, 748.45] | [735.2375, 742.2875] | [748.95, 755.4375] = -0.02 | 23.9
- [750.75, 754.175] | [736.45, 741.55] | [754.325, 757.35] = -0.08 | 23.5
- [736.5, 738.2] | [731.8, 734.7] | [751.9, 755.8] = -0.03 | 24.5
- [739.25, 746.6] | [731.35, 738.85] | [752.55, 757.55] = 0.21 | 24.2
